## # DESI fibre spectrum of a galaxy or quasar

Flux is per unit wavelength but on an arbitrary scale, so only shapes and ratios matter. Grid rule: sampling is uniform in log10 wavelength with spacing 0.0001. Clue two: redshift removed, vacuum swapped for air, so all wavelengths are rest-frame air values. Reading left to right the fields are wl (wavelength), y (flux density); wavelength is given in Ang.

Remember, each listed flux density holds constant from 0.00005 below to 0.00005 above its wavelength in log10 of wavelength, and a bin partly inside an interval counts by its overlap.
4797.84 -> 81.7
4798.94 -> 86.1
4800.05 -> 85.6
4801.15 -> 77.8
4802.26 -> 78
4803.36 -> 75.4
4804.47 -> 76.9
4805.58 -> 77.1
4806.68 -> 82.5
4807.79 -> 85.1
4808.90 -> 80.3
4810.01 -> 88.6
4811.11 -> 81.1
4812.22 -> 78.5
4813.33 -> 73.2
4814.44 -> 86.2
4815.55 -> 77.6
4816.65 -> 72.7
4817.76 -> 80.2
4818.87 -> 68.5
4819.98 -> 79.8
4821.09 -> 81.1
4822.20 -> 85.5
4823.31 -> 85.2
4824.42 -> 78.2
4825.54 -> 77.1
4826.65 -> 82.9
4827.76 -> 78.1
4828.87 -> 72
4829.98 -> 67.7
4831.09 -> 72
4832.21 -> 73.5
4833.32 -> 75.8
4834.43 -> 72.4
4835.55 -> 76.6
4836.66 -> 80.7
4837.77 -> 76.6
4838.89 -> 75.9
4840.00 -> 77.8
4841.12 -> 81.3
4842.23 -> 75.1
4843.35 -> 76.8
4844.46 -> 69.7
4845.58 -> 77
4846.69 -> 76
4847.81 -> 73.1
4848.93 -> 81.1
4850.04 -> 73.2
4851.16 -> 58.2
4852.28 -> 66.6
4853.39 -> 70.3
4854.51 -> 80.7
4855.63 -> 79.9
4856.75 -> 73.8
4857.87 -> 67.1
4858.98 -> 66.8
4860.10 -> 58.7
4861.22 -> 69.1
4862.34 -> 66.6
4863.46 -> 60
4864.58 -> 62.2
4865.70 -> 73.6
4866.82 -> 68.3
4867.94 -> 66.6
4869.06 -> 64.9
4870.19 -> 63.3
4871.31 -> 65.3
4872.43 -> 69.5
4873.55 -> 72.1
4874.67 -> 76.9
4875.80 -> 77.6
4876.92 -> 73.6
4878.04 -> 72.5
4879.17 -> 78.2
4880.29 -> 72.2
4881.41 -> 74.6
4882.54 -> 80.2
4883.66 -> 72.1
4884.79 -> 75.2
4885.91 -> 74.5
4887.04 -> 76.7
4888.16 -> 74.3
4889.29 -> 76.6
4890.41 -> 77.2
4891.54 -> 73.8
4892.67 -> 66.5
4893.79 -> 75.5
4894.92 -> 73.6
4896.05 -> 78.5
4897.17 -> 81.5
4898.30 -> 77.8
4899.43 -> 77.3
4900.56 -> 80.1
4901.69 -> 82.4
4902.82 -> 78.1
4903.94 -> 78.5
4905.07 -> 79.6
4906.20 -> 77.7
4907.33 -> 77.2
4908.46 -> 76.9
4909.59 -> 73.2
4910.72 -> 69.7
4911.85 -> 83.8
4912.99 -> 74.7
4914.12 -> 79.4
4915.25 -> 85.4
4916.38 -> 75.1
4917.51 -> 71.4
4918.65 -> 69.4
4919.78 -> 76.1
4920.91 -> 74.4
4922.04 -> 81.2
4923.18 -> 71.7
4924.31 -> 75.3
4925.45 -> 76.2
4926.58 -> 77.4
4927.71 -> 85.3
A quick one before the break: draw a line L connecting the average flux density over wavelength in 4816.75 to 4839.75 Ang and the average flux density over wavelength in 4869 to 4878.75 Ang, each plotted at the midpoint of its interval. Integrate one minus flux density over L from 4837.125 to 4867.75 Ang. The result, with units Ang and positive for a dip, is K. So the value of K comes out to 0.9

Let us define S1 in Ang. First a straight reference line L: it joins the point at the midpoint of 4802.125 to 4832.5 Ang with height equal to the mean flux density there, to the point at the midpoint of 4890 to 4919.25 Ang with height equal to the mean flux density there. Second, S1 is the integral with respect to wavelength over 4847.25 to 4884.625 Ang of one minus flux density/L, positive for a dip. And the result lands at 3.30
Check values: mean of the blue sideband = 78.4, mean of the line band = 70.6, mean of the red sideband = 76.7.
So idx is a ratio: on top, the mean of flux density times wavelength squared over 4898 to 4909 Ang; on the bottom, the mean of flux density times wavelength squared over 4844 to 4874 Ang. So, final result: 1.2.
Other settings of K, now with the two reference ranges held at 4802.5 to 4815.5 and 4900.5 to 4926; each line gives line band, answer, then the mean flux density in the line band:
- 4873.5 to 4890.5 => 0.5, 75.3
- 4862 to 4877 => 1.9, 68.5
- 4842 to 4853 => 0.9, 72.6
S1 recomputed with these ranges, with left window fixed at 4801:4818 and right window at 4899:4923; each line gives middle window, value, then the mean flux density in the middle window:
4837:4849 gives 0.4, 76.3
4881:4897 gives 0.5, 75.1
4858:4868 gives 1.6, 65.8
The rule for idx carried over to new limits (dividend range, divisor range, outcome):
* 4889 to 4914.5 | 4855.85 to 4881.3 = 1.13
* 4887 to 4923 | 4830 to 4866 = 1.08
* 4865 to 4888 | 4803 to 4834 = 0.95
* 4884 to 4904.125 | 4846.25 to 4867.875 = 1.12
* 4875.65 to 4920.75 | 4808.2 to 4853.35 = 1.02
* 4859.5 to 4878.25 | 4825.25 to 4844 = 0.91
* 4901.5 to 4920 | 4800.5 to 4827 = 1.01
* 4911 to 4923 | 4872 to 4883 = 1.04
